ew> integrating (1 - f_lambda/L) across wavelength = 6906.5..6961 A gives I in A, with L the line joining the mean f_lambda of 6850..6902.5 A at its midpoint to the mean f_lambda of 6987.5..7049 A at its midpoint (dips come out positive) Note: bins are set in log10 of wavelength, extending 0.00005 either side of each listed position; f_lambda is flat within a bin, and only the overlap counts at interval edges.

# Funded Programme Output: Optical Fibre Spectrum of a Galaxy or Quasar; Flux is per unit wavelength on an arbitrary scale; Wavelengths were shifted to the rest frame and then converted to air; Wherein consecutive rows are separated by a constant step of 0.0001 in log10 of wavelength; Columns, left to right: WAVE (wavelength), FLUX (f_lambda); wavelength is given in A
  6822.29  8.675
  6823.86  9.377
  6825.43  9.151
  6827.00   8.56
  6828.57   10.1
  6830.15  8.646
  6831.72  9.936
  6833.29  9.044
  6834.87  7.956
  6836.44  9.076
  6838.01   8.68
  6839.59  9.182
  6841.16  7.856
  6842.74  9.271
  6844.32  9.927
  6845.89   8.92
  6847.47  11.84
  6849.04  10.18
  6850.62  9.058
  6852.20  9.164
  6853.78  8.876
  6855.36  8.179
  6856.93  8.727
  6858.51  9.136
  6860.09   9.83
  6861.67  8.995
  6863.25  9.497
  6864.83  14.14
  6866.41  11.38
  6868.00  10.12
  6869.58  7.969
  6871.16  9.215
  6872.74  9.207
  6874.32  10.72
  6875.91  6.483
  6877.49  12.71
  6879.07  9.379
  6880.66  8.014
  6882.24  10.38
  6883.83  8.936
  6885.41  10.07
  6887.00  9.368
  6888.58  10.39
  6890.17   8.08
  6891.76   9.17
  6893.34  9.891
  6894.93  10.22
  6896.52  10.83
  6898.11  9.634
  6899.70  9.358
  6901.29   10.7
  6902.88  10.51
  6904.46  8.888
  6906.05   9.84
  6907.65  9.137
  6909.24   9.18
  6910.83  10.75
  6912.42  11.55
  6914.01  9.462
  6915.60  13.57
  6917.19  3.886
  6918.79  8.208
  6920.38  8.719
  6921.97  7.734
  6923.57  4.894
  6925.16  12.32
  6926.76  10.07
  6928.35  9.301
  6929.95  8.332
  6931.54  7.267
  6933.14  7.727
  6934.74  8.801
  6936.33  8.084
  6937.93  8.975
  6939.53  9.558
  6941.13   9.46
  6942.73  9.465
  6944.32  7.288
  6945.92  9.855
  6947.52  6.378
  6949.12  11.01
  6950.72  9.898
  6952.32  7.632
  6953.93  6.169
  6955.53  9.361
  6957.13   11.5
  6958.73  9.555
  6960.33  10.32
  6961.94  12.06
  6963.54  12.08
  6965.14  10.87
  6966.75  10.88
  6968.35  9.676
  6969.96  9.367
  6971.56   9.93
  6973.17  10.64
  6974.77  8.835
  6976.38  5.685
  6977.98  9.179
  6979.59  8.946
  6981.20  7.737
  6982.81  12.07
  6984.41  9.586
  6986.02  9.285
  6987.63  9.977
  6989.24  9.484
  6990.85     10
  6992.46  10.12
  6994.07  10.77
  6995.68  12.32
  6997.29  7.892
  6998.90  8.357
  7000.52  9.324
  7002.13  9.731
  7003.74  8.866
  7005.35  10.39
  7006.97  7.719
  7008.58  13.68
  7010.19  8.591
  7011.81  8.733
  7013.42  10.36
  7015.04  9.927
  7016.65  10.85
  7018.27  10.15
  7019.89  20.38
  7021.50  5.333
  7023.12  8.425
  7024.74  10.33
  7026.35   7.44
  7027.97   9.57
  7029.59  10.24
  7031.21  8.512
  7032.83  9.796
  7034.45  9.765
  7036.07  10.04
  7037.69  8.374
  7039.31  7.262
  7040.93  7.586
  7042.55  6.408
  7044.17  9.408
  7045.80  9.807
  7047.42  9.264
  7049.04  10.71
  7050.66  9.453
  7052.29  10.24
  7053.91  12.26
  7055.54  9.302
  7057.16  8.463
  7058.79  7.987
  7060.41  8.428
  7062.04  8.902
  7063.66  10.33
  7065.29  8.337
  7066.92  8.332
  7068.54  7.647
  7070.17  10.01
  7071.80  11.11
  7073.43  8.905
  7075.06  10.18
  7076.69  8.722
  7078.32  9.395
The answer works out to 3.7 A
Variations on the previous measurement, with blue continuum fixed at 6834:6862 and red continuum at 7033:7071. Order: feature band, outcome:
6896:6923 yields -1.00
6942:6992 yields -2.21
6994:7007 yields -0.61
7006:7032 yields -2.67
